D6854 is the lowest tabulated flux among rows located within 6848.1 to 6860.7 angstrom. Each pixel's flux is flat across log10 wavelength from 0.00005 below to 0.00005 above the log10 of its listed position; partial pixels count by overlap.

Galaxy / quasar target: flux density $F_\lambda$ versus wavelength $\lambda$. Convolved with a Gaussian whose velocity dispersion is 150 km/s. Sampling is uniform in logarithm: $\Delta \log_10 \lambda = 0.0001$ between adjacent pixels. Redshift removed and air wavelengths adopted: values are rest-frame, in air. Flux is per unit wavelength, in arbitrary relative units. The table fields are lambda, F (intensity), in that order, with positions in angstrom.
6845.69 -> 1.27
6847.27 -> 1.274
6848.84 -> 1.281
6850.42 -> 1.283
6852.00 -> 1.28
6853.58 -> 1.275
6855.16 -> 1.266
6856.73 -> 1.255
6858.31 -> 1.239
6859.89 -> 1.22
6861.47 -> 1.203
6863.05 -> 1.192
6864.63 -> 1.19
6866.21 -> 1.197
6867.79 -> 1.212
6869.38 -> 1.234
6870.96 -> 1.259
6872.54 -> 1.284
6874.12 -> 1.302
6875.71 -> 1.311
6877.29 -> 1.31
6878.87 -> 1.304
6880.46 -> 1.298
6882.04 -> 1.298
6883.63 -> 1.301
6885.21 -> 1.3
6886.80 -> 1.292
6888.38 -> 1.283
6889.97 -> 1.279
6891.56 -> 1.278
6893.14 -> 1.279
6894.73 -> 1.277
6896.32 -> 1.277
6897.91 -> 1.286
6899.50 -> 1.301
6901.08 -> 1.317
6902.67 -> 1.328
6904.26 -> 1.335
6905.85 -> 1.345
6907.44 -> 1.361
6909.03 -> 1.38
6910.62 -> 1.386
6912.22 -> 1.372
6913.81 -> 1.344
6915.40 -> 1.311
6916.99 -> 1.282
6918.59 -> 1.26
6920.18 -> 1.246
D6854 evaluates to 1.22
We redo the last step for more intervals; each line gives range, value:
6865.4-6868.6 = 1.197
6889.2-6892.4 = 1.278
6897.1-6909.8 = 1.286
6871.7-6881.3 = 1.284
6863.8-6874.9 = 1.19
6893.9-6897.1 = 1.277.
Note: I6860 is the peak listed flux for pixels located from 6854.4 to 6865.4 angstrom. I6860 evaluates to 1.266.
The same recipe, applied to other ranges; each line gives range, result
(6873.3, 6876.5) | 1.311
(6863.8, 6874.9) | 1.302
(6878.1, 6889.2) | 1.304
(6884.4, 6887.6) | 1.3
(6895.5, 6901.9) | 1.317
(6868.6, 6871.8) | 1.259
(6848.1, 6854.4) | 1.283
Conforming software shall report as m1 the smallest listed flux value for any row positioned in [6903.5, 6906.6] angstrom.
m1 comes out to 1.335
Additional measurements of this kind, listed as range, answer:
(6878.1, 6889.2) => 1.283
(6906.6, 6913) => 1.361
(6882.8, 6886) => 1.3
